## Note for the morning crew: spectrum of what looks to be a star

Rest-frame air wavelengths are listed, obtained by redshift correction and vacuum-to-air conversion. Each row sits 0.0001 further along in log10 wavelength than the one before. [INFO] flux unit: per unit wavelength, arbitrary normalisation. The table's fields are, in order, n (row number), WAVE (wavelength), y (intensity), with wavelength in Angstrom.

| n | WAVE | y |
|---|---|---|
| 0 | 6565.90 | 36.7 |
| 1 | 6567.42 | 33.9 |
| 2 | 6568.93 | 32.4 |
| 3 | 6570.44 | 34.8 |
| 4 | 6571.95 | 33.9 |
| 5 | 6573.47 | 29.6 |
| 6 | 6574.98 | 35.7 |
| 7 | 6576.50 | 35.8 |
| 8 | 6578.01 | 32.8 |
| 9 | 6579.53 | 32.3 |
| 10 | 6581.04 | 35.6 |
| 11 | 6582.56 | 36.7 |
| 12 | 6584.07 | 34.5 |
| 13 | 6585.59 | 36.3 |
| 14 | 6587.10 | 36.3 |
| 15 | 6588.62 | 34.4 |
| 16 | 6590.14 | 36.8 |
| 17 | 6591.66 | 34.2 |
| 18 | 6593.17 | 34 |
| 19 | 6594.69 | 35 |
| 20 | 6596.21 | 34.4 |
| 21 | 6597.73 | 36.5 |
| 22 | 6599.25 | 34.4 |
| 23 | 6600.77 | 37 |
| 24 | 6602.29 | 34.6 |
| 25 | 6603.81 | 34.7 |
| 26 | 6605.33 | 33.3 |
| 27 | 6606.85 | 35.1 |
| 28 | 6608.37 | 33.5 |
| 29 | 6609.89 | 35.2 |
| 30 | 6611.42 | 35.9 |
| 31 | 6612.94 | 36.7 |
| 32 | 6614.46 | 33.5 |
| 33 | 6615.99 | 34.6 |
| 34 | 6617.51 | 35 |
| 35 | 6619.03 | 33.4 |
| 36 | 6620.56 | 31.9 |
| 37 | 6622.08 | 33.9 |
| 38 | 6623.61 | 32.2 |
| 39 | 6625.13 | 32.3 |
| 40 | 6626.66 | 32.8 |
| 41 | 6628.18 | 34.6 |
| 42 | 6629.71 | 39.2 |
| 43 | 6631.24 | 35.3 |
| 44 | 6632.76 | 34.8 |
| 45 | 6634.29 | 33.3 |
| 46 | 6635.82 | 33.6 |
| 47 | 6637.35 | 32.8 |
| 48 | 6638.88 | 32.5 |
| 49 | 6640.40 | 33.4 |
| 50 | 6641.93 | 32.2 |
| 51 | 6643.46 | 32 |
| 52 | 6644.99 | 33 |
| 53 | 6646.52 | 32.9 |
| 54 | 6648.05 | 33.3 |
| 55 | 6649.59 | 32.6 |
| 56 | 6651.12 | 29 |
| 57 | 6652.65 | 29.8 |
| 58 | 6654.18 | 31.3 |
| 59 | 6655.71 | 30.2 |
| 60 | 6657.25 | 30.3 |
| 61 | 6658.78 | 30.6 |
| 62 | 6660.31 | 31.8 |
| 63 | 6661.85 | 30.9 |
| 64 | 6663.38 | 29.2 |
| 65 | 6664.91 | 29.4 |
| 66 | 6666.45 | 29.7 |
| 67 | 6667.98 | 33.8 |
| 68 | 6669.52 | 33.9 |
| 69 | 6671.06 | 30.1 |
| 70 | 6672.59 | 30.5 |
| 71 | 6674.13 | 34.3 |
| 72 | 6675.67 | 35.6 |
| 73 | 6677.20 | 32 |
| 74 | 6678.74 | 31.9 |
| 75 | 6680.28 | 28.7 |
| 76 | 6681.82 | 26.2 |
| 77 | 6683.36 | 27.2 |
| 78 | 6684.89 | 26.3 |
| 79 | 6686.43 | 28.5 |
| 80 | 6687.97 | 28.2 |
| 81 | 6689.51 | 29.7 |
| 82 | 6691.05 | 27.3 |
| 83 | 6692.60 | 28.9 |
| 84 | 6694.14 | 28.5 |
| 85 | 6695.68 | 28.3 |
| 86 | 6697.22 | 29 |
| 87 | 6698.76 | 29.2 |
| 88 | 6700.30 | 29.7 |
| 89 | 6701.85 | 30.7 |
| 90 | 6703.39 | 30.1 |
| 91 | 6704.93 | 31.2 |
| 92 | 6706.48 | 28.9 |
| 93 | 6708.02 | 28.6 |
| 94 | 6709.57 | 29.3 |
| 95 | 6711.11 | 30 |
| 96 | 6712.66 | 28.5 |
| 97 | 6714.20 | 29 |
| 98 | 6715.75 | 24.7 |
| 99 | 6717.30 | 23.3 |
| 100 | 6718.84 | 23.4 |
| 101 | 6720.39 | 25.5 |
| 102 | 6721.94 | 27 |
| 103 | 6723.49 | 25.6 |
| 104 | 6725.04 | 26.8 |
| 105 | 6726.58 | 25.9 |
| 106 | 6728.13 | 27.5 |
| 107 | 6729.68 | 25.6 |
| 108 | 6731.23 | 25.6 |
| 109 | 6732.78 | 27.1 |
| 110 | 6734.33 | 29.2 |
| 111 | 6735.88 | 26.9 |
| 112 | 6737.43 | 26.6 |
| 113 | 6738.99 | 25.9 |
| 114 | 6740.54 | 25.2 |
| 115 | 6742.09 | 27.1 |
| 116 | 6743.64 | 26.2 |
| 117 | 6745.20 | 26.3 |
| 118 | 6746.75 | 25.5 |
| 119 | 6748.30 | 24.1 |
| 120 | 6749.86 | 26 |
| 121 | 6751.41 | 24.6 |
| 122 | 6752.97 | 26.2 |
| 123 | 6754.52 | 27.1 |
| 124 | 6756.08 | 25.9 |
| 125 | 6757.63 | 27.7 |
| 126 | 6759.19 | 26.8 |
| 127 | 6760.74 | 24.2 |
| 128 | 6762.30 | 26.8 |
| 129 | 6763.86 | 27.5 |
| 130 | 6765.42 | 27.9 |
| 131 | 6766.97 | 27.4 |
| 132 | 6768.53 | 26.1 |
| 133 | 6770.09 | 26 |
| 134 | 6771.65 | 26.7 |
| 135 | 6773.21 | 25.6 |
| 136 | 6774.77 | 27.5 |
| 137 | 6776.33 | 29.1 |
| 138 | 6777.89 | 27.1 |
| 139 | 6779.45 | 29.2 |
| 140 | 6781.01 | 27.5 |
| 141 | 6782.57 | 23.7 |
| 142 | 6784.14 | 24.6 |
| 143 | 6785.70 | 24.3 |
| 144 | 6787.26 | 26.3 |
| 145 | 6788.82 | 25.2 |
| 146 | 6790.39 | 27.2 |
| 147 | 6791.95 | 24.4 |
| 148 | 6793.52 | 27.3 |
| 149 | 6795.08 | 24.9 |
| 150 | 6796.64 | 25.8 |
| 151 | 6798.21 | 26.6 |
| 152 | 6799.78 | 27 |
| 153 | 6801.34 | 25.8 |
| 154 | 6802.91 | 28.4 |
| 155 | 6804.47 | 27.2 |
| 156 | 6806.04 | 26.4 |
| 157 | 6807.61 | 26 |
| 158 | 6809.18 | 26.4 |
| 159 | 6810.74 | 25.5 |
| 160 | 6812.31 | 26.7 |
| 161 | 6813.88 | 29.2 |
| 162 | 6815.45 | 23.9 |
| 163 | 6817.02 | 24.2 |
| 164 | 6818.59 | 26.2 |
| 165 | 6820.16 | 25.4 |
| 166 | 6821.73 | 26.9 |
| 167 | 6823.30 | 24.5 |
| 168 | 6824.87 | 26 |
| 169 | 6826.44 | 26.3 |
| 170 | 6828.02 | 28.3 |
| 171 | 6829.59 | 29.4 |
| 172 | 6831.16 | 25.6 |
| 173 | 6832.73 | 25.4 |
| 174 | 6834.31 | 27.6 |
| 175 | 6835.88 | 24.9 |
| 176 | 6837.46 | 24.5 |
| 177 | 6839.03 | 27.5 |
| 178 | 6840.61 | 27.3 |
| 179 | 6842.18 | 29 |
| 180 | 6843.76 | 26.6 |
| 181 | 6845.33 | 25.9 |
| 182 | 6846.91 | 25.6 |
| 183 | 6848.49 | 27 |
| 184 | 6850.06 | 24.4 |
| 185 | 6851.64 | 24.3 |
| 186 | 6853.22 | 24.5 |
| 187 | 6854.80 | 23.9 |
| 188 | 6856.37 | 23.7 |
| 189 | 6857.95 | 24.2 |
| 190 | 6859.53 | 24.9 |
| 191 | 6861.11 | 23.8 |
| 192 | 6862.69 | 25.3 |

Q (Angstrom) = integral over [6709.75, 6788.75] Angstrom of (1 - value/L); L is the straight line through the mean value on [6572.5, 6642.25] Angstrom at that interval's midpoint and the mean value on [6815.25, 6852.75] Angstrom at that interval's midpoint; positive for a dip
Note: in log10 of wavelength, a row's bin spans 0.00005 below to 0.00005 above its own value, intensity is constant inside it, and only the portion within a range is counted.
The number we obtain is 7.6 Angstrom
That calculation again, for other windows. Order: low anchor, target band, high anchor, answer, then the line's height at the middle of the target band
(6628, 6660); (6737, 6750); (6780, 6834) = 1.3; 28.7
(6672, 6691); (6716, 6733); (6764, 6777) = 1.7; 28.5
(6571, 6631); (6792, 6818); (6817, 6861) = 0.8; 27.1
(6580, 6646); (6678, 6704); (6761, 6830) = 1.9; 31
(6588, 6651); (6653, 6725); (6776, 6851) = 4.8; 31.3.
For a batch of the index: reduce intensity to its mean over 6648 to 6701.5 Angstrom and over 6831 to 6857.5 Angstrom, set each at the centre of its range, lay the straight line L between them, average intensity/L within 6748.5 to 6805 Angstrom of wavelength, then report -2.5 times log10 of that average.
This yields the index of 0.043 mag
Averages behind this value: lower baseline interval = 30.1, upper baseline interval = 25.7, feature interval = 26.4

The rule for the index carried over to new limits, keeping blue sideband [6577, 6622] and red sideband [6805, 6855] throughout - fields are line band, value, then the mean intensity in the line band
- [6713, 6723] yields 0.18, 25.6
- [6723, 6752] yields 0.13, 26.2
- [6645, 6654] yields 0.04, 31.6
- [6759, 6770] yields 0.08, 26.6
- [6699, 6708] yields 0.03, 29.9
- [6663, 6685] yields 0.04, 30.7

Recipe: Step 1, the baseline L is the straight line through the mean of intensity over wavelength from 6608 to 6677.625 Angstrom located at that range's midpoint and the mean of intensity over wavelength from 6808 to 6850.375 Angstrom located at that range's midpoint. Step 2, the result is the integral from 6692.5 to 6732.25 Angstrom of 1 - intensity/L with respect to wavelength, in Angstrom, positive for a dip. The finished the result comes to 3.5 Angstrom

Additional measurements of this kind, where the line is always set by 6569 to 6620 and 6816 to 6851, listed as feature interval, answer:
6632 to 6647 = 0.0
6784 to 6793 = 0.8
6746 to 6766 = 2.0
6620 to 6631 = -0.1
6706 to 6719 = 1.3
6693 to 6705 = 0.6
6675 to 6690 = 1.1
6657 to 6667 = 0.6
